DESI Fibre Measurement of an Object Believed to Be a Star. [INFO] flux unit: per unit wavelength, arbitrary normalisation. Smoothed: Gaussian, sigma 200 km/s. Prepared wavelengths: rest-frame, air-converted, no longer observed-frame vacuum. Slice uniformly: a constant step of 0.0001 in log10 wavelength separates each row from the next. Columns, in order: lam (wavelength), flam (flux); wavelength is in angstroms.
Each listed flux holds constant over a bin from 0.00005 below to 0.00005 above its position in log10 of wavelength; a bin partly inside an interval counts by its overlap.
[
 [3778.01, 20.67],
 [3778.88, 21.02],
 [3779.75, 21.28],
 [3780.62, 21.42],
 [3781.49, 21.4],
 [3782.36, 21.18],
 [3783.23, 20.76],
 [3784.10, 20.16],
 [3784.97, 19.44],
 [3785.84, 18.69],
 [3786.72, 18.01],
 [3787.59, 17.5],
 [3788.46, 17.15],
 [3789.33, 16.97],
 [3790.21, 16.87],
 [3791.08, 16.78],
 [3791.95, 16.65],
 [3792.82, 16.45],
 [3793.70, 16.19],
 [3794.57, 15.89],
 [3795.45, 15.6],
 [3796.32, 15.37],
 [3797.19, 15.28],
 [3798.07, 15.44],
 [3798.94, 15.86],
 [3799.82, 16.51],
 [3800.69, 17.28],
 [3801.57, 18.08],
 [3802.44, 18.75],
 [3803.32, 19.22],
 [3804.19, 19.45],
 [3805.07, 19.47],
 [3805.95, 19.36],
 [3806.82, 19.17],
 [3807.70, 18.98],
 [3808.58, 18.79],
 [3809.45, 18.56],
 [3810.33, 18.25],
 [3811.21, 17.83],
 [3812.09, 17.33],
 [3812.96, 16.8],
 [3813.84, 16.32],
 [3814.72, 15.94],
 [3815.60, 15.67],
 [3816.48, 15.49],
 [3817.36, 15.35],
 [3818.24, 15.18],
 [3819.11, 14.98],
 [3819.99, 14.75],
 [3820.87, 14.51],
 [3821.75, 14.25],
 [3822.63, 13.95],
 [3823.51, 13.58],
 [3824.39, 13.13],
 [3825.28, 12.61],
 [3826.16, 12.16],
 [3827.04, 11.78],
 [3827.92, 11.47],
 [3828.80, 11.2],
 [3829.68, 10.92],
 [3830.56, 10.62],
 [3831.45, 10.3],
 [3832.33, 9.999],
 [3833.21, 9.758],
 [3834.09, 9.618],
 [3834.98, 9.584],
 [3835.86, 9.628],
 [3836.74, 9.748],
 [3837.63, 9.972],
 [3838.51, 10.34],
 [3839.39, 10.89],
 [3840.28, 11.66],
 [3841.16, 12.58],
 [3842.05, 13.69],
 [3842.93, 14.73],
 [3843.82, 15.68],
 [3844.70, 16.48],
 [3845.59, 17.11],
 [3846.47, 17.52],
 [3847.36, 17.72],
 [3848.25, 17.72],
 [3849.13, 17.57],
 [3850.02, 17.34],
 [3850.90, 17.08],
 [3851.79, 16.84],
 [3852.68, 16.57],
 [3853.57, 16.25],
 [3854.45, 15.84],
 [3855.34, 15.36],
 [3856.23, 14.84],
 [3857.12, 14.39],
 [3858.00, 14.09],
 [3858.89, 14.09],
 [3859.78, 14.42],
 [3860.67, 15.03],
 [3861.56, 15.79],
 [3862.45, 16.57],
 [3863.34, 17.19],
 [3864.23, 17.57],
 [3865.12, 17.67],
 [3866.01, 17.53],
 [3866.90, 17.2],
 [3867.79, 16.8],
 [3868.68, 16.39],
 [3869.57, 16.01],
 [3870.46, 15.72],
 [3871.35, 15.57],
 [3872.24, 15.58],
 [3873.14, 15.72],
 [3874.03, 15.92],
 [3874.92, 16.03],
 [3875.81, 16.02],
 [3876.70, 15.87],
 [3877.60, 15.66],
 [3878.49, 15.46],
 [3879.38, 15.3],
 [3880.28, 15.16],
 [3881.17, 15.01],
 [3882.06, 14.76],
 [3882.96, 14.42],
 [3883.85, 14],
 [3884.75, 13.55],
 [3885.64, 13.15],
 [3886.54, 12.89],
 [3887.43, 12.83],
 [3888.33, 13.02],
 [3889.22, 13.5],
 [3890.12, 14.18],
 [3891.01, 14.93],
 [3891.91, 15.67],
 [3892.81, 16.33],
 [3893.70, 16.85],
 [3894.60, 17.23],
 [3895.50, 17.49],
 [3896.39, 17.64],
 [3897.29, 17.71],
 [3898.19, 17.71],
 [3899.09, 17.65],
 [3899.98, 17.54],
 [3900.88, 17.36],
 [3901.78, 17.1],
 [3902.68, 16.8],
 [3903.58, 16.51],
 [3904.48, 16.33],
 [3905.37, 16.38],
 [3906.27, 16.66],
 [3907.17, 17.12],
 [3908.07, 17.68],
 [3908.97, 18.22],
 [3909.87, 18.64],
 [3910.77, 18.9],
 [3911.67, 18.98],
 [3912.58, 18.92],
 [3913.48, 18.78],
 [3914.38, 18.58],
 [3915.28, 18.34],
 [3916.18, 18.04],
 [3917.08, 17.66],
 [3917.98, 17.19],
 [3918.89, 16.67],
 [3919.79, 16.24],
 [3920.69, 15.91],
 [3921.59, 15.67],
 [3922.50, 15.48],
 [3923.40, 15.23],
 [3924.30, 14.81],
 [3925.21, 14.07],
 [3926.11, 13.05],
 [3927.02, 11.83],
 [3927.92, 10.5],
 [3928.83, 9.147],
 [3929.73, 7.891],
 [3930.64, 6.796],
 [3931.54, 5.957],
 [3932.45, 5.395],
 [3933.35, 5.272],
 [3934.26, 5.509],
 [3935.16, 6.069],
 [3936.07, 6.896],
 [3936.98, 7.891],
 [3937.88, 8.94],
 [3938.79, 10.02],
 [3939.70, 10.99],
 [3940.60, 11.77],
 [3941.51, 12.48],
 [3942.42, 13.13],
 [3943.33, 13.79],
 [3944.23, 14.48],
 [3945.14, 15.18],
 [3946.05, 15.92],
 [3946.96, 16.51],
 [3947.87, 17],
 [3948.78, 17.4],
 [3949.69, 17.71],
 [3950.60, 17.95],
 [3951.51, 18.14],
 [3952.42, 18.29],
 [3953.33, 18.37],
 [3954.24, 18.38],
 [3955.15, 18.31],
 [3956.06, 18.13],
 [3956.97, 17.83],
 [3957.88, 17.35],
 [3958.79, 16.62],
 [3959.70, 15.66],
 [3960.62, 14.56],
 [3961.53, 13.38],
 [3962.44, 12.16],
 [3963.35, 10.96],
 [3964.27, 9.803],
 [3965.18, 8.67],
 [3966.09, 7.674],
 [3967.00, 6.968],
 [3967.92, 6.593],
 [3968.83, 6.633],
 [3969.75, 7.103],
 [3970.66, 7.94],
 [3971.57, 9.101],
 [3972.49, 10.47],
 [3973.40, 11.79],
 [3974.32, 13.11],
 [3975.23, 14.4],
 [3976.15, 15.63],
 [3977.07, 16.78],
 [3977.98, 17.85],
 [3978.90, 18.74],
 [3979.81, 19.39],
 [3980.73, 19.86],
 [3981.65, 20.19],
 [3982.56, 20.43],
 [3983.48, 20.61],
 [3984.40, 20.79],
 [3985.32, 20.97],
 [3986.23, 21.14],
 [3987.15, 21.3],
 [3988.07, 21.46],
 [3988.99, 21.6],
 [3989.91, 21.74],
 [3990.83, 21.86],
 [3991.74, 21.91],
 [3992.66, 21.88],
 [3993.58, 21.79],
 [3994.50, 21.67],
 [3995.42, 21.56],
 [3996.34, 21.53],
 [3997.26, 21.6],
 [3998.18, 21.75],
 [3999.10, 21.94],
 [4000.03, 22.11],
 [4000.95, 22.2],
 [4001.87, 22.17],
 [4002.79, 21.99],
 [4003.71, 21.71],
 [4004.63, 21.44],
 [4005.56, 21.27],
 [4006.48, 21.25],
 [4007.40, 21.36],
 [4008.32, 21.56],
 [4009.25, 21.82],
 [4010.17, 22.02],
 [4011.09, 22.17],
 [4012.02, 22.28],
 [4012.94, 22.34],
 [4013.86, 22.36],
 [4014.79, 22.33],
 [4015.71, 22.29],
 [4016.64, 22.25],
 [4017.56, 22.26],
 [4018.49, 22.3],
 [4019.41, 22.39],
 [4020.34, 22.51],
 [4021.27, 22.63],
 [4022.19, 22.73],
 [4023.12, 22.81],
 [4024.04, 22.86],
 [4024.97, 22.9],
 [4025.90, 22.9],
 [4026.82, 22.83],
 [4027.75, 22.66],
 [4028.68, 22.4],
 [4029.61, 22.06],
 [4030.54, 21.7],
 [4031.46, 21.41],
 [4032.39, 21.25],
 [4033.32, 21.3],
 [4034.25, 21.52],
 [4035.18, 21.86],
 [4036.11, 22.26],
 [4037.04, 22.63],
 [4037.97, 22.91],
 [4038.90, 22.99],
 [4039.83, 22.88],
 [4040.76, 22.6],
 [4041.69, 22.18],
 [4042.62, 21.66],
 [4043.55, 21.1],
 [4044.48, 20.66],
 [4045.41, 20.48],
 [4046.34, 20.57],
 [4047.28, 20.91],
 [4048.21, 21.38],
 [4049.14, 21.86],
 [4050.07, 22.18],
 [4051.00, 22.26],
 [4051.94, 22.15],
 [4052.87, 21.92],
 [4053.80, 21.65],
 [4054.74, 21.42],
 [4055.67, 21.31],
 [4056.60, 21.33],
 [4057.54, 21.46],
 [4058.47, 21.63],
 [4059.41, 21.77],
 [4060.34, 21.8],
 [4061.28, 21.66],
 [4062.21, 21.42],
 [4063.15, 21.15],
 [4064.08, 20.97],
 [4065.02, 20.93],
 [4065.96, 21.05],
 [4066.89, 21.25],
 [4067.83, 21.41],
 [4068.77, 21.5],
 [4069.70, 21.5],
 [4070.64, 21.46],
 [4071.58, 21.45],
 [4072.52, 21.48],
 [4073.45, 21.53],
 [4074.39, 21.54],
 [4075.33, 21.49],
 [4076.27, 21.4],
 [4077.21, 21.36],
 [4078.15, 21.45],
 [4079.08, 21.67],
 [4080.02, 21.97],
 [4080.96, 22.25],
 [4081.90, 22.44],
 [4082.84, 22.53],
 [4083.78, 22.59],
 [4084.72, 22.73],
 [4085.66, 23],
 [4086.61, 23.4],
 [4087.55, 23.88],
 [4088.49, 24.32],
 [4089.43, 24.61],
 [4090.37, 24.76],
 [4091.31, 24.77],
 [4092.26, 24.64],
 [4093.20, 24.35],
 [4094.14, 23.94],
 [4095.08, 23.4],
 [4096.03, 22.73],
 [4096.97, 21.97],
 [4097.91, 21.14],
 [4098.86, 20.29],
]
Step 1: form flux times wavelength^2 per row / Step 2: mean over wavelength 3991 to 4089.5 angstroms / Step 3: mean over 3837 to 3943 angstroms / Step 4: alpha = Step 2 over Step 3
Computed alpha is 1.6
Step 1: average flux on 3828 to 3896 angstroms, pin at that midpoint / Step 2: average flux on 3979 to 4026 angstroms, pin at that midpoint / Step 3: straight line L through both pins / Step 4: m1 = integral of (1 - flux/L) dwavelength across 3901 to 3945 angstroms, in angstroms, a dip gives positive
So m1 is 9.5 angstroms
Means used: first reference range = 14.6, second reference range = 21.7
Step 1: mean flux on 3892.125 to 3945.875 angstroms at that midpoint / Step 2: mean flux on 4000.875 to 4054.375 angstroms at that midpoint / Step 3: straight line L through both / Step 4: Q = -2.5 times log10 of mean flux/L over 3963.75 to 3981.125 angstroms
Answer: 0.46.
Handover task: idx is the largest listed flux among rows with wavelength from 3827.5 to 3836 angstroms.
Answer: 11.47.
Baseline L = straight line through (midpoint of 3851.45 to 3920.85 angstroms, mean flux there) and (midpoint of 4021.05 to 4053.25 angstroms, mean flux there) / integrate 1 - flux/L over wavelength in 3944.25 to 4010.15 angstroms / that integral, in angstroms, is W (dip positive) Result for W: 7.7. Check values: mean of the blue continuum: 16.2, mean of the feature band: 17.5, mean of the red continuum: 22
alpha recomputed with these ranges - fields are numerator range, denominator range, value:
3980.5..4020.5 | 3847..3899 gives 1.47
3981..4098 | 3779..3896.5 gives 1.56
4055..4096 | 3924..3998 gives 1.60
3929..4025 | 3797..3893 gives 1.20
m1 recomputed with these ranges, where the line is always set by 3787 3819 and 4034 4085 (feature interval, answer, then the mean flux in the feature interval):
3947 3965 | 3.4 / 16.1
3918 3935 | 6.9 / 11.5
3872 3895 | 4.4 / 14.9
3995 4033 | -2.2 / 22.1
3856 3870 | 1.7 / 16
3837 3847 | 2.3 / 13.7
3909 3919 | 0.4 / 18.3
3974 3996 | 0.5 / 19.9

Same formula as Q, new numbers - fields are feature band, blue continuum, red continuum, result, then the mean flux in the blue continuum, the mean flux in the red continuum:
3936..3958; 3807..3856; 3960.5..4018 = 0.149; 14.4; 18.2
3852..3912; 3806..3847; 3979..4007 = 0.026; 13.9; 21.3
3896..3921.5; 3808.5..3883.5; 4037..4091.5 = -0.043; 14.8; 22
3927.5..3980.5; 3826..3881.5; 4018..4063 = 0.423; 14.5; 22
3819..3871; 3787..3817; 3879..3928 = 0.175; 17.2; 16.1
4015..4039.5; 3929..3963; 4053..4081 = -0.191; 13.2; 21.5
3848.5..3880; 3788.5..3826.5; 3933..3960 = -0.040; 16.4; 14.1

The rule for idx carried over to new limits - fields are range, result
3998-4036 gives 22.9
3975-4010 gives 22.2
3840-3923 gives 18.98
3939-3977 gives 18.38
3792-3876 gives 19.47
